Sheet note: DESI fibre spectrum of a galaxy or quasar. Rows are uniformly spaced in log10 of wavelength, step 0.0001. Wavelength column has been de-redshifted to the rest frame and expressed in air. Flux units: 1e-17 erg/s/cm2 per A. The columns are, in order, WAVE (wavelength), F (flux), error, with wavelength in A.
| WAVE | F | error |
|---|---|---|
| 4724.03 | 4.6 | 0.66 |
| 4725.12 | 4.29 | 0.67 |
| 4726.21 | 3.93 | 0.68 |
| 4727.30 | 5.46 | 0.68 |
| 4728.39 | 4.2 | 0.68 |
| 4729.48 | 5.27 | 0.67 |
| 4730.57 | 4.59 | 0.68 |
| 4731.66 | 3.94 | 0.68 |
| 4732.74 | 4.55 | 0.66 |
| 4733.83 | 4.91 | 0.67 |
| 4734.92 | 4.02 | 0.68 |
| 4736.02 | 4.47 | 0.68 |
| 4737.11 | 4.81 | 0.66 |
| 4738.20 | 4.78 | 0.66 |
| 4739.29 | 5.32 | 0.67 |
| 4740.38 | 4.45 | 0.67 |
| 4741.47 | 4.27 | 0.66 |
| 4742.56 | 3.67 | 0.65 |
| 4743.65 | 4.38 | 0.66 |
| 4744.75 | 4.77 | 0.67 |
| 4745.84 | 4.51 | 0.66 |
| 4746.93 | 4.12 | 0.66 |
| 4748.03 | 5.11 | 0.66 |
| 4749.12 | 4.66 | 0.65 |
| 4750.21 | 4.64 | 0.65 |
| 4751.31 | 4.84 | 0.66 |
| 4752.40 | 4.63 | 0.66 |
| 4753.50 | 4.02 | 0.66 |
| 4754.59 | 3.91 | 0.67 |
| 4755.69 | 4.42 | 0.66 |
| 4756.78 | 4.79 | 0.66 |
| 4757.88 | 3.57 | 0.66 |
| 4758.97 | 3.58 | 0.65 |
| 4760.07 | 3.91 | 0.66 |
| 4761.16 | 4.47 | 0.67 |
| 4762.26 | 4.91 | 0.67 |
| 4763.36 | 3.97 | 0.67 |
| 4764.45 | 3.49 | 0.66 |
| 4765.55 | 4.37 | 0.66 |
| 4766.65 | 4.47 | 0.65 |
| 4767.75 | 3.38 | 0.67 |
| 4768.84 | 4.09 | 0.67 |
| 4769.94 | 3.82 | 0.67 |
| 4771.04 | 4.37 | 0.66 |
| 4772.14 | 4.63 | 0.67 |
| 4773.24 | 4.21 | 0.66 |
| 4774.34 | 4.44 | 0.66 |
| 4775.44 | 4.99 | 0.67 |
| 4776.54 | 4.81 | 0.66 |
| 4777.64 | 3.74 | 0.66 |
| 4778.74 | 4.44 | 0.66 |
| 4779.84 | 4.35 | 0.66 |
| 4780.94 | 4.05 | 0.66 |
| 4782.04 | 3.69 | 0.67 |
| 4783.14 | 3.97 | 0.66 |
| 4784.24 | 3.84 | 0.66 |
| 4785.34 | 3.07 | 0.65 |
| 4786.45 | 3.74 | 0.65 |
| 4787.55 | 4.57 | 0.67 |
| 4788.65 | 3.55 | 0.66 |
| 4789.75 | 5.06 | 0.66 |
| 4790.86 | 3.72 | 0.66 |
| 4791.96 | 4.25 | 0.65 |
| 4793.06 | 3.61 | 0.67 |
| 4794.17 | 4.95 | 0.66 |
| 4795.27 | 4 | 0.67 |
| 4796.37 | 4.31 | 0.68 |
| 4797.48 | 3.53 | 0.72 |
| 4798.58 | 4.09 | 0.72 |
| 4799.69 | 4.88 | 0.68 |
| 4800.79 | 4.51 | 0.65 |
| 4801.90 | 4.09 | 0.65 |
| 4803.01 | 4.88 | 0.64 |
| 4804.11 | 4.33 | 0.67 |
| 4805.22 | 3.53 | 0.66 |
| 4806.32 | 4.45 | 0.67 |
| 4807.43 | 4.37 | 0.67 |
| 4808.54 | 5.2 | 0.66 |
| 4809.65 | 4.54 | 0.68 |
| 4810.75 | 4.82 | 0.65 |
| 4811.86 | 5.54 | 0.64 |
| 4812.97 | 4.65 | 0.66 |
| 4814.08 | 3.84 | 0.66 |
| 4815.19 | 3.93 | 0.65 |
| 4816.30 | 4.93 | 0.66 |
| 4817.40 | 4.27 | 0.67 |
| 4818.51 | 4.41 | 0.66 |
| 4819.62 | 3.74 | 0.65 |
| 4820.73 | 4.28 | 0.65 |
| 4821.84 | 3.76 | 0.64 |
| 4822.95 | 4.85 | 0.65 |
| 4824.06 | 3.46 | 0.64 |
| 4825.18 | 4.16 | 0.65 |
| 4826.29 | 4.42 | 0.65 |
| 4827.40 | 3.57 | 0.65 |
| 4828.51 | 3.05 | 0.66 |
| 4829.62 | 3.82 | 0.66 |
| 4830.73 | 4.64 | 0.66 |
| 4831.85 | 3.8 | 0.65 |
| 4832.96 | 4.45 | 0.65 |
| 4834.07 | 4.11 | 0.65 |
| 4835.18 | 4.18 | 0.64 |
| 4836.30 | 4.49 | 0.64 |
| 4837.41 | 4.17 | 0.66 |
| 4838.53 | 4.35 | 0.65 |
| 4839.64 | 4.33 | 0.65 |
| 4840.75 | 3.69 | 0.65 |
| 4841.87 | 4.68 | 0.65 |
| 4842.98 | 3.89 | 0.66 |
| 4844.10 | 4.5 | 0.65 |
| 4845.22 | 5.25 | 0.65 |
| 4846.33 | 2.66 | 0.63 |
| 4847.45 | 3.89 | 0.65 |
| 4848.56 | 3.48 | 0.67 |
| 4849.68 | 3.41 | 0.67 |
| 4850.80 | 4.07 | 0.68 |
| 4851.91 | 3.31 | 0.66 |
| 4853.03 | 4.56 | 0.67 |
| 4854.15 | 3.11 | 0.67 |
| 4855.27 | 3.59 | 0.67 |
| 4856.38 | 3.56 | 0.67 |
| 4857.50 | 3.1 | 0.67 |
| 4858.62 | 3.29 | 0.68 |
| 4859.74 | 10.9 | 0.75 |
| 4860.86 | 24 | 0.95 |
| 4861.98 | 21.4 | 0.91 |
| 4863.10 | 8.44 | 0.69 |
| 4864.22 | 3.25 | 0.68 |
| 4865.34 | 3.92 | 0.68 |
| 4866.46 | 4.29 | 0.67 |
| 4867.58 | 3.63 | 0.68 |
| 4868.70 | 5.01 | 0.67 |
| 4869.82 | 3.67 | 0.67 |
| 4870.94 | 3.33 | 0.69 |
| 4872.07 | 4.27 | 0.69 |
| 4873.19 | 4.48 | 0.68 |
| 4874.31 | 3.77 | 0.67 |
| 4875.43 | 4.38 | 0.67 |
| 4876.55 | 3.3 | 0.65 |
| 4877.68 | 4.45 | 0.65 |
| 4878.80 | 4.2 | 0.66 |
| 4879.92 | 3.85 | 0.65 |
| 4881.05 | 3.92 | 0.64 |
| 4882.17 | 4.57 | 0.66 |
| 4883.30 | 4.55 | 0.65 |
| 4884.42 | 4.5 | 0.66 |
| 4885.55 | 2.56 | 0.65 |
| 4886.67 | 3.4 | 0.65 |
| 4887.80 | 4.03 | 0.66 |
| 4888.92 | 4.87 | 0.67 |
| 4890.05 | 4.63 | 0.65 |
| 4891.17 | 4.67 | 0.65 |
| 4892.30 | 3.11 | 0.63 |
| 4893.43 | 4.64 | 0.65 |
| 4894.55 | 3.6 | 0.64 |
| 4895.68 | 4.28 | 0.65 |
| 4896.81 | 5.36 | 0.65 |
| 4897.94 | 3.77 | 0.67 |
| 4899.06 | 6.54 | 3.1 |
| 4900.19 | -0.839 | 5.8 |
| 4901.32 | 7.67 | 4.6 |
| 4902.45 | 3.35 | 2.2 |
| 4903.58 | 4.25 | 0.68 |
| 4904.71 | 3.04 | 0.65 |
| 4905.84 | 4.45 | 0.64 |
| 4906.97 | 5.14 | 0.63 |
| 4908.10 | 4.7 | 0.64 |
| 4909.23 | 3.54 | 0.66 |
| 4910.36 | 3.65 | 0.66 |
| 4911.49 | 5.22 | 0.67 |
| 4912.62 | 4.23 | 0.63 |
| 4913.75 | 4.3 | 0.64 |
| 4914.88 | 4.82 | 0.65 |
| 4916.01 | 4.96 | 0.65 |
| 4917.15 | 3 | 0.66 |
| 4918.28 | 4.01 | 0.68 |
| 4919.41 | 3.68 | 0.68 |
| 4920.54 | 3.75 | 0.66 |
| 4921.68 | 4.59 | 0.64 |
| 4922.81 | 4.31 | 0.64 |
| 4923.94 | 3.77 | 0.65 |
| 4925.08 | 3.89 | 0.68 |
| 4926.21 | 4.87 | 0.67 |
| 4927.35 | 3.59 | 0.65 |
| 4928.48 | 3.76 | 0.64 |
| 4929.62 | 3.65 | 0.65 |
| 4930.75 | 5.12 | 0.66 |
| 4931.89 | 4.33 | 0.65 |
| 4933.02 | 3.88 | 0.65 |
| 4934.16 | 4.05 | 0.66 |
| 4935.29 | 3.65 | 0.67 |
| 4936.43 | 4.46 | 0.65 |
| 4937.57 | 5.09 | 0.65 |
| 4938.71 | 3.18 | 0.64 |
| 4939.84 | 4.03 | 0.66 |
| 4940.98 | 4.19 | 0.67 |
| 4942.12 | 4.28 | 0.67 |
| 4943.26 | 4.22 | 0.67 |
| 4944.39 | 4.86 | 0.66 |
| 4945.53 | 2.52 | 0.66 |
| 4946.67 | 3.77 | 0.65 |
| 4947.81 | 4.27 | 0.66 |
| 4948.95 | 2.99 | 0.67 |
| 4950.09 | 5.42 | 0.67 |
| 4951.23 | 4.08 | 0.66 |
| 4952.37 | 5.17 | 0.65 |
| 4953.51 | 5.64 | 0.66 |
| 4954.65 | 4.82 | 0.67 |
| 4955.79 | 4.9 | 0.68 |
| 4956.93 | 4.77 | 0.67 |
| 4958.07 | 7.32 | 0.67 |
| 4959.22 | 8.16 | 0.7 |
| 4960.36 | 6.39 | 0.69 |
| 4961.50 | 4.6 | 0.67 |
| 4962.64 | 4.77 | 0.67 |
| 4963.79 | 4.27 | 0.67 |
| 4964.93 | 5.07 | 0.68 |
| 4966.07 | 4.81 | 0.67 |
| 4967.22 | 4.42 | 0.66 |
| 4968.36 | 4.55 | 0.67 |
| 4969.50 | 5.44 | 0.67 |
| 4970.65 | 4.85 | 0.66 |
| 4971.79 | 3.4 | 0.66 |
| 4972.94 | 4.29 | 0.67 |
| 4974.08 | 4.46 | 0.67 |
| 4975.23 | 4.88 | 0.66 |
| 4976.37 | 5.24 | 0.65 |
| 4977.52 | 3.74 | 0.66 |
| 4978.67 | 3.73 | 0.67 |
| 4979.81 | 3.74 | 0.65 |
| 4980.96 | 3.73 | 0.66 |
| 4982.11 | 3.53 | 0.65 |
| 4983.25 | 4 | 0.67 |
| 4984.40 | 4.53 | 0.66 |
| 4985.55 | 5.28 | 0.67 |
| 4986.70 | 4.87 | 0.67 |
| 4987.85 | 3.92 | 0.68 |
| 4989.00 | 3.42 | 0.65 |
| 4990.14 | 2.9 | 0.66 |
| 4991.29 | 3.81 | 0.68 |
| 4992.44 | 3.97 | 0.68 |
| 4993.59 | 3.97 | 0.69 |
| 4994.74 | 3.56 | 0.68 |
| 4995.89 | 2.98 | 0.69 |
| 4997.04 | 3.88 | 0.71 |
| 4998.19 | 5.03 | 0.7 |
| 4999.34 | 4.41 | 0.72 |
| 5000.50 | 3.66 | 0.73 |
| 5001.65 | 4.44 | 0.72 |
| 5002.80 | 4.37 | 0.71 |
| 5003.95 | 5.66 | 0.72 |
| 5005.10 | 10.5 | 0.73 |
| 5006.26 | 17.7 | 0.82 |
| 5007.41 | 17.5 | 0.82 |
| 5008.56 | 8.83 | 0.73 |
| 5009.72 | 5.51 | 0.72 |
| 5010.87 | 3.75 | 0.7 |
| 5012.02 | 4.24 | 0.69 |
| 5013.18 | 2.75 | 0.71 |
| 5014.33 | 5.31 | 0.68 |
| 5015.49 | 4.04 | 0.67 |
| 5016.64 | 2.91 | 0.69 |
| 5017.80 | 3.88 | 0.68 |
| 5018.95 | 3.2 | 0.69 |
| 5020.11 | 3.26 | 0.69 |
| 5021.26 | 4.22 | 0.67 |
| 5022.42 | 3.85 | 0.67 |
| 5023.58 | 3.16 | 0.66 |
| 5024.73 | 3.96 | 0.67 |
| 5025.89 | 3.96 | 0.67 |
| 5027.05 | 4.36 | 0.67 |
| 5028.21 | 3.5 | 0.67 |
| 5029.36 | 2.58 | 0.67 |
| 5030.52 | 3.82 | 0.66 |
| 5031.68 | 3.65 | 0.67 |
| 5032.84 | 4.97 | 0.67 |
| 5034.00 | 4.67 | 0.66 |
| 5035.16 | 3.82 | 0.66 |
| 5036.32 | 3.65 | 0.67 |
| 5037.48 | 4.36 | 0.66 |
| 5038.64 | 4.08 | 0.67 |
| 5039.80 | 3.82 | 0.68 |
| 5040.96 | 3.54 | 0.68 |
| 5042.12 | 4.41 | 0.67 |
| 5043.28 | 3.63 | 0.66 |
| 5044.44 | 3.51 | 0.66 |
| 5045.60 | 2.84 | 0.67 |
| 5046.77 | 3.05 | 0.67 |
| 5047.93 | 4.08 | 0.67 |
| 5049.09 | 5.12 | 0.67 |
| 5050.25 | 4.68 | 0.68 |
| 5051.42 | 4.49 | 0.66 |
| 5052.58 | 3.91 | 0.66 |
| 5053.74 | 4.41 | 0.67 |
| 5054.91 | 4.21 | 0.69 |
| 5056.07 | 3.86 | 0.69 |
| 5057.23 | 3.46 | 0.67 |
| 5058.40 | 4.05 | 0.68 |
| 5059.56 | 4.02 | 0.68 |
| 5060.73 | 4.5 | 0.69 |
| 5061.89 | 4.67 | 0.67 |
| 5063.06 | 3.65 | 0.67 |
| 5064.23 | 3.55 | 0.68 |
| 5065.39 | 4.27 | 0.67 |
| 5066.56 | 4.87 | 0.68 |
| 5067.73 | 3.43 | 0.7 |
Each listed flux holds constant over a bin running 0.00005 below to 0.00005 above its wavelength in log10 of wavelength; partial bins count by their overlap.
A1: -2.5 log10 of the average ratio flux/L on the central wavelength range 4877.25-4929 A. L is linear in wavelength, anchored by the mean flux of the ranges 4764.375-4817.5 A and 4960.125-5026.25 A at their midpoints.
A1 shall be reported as 0.11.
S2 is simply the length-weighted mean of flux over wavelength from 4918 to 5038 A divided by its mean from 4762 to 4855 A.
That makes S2 1.11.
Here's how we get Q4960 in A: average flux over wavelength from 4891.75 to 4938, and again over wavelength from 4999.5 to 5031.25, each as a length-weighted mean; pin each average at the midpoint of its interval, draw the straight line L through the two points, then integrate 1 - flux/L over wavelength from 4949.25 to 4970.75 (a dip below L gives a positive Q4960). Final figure -2.4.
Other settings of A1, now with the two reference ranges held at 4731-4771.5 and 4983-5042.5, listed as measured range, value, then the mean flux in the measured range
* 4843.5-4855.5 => 0.18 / 3.81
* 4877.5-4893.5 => 0.11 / 4.11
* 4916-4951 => 0.14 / 4.05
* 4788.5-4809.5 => 0.03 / 4.3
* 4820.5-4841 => 0.09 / 4.09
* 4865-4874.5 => 0.12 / 4.05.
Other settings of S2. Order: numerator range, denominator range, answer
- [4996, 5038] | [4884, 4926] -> 1.22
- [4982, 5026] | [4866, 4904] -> 1.22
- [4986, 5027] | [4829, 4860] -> 1.23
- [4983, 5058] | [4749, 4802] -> 1.09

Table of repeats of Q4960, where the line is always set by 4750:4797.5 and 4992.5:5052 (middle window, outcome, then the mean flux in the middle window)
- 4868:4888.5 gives 1.8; 4.02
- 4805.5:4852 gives 1.1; 4.18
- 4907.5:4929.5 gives 1.7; 4.13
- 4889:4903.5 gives 0.6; 4.25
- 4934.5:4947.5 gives 1.5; 4.03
